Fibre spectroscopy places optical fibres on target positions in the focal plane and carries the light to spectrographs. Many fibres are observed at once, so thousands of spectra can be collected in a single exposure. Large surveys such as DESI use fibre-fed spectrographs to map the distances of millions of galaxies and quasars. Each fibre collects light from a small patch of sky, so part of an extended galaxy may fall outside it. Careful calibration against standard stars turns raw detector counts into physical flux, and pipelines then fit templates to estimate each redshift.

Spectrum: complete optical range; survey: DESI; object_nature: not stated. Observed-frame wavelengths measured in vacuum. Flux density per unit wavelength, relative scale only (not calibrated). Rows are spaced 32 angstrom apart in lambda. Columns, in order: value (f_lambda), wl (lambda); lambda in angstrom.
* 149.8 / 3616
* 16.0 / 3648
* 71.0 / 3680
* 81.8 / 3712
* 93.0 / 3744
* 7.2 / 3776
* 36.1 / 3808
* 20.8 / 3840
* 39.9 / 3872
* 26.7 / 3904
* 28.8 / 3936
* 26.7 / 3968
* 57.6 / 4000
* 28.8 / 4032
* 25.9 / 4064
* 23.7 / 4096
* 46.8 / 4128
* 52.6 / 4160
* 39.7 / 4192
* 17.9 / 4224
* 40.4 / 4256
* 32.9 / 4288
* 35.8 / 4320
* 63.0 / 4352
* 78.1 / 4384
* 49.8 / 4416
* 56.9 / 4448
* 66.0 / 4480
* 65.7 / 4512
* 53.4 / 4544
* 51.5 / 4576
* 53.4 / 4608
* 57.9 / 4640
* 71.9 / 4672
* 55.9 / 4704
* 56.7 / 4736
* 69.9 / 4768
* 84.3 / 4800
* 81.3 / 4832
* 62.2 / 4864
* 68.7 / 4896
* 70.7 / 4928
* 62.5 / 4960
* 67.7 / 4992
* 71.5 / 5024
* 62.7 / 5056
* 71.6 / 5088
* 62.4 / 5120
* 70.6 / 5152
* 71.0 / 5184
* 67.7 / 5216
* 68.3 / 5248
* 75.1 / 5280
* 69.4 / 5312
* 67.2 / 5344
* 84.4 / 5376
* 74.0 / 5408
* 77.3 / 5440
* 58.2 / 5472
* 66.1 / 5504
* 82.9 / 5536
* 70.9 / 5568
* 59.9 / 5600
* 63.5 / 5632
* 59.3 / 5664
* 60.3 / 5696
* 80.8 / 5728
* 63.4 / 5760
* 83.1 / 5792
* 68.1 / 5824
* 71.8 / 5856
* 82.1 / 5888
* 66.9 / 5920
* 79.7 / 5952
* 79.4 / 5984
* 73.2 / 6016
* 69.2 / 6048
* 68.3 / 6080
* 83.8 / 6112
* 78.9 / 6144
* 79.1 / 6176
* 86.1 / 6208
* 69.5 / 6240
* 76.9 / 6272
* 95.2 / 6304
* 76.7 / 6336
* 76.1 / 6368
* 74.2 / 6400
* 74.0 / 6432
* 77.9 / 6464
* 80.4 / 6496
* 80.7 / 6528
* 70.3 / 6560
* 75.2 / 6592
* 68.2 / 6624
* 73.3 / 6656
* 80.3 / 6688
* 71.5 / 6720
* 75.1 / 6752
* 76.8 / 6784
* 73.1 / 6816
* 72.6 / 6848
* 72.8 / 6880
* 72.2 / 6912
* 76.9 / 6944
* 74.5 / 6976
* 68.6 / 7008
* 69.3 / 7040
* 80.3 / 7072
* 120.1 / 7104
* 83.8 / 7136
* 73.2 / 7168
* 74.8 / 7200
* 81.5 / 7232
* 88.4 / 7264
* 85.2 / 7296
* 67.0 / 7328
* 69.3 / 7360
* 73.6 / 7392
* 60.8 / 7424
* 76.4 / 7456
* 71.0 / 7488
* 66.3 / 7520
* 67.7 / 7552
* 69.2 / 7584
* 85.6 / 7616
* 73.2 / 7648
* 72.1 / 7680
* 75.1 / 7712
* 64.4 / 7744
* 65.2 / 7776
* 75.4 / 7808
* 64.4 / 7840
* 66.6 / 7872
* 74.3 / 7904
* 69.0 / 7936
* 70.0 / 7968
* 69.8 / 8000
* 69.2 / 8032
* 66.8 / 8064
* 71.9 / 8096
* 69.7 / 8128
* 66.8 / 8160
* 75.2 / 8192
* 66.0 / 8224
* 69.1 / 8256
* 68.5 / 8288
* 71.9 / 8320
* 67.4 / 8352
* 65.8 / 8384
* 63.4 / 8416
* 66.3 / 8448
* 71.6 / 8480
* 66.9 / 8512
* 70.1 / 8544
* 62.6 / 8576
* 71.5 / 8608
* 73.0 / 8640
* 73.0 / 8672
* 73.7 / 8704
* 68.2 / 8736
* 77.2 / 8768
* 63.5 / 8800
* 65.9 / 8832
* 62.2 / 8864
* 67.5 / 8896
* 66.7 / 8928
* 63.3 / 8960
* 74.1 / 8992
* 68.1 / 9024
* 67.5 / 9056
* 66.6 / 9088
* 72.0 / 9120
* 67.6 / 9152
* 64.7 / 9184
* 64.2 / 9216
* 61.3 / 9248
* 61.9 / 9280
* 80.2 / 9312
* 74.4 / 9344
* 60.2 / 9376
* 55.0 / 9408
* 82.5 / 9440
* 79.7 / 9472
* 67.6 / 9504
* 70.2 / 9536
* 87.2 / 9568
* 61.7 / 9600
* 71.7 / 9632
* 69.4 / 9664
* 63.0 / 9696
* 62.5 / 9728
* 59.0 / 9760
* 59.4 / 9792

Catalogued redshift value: 0.083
